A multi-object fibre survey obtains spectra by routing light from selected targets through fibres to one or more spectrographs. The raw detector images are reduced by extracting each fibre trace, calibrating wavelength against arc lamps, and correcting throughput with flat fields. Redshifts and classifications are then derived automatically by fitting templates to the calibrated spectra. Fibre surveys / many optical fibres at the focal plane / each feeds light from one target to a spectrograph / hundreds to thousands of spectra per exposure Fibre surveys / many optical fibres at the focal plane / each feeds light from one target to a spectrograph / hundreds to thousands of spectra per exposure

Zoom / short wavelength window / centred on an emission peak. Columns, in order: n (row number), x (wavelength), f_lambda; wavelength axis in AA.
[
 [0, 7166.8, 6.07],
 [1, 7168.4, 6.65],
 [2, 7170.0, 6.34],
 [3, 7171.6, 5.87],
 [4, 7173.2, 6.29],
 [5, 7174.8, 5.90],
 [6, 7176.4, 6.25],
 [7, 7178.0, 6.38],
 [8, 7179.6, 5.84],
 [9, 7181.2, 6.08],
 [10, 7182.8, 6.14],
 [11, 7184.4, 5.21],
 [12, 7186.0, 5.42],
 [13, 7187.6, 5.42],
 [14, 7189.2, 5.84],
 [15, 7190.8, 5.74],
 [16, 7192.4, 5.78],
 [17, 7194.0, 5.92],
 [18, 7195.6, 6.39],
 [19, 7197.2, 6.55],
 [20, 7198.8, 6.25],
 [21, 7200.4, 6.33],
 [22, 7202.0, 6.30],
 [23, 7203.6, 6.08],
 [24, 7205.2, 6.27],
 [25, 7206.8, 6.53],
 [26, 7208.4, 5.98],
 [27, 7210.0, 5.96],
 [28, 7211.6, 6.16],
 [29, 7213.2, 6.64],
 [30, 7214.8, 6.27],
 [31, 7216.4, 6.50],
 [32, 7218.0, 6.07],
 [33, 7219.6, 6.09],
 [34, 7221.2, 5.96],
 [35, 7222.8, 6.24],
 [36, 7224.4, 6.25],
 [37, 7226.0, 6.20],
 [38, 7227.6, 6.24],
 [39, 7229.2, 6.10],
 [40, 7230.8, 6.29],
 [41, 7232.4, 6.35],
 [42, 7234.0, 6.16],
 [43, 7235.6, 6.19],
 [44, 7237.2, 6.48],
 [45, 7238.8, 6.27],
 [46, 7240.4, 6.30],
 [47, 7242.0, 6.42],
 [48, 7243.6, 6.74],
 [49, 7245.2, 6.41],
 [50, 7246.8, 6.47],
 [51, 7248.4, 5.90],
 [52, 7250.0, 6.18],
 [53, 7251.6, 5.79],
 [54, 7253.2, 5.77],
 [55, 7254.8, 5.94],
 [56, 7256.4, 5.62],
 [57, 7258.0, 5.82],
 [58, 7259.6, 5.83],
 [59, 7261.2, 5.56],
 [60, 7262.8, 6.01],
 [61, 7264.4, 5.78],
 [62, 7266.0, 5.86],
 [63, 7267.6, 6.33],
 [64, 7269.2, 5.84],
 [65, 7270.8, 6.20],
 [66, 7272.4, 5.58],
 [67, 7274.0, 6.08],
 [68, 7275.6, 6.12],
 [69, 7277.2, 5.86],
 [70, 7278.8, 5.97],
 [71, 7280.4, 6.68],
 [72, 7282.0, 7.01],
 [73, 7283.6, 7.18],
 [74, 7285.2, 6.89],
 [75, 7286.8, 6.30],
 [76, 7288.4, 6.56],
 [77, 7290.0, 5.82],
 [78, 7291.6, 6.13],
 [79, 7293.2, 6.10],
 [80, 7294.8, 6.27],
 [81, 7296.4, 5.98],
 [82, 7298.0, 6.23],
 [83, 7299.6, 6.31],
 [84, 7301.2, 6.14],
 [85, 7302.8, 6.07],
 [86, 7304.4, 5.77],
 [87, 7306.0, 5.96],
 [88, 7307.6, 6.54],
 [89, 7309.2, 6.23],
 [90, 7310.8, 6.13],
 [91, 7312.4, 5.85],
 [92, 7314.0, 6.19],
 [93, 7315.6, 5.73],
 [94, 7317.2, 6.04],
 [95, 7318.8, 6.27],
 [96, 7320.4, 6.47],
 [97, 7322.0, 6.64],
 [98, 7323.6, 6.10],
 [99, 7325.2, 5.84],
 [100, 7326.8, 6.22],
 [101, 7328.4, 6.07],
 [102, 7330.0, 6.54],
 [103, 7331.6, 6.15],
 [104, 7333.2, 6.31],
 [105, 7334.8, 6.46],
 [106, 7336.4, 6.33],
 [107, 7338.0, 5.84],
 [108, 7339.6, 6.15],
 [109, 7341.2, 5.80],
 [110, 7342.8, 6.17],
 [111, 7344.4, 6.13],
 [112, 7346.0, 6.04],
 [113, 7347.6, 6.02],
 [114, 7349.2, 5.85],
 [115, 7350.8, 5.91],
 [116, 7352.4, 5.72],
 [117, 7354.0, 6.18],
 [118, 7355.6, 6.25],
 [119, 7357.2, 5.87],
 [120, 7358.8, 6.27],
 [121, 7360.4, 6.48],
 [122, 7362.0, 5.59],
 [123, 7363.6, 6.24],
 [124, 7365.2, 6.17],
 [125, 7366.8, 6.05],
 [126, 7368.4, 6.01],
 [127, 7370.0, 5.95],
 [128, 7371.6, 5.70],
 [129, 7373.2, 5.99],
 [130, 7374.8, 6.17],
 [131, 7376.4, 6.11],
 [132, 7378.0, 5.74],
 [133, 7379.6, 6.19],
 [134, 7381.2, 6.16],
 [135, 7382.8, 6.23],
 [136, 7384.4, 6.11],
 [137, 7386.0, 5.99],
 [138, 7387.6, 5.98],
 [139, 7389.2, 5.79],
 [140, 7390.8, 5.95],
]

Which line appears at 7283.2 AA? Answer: [N II] 6583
